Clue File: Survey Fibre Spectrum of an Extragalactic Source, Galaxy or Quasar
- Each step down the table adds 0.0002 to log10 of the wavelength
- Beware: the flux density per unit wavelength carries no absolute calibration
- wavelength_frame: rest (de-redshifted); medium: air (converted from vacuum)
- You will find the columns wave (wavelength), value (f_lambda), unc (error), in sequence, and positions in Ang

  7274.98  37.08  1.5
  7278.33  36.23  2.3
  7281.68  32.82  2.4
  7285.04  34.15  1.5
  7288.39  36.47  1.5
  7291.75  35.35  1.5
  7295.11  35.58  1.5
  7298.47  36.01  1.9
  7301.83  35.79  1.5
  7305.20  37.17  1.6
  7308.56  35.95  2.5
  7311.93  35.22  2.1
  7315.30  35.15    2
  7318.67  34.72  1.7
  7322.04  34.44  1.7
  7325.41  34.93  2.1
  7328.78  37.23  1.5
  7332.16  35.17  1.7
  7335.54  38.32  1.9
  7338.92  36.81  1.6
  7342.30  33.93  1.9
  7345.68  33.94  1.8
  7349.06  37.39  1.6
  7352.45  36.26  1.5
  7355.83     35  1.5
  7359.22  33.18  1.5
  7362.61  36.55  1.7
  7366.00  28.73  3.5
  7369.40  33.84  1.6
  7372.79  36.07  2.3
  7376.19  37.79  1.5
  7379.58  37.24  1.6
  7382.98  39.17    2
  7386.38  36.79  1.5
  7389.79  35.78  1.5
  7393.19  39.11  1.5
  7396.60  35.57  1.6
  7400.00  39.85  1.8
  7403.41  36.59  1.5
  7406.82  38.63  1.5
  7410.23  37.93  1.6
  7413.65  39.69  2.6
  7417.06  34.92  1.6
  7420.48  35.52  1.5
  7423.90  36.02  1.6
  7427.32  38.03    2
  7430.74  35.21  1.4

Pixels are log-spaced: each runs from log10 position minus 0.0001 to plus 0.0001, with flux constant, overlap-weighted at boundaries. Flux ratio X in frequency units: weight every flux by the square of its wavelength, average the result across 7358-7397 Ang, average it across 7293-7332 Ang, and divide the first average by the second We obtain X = 1.0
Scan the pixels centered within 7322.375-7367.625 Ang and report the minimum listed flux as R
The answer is 28.73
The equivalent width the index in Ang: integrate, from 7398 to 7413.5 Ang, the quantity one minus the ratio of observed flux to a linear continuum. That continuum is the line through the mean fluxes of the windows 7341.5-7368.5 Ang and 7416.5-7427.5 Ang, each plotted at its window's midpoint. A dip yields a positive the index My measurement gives -1.2 Ang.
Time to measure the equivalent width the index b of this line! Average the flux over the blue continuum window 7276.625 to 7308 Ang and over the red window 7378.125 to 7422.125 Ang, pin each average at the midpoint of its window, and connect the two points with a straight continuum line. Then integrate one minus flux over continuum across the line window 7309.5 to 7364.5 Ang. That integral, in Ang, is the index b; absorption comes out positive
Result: 1.2 Ang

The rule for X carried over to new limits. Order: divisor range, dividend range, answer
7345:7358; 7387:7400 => 1.05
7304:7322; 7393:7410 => 1.09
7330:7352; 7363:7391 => 1.00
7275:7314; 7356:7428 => 1.05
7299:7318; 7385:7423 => 1.07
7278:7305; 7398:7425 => 1.09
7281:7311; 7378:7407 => 1.09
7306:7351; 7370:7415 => 1.07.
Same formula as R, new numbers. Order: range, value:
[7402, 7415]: 36.59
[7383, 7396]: 35.78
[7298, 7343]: 33.93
